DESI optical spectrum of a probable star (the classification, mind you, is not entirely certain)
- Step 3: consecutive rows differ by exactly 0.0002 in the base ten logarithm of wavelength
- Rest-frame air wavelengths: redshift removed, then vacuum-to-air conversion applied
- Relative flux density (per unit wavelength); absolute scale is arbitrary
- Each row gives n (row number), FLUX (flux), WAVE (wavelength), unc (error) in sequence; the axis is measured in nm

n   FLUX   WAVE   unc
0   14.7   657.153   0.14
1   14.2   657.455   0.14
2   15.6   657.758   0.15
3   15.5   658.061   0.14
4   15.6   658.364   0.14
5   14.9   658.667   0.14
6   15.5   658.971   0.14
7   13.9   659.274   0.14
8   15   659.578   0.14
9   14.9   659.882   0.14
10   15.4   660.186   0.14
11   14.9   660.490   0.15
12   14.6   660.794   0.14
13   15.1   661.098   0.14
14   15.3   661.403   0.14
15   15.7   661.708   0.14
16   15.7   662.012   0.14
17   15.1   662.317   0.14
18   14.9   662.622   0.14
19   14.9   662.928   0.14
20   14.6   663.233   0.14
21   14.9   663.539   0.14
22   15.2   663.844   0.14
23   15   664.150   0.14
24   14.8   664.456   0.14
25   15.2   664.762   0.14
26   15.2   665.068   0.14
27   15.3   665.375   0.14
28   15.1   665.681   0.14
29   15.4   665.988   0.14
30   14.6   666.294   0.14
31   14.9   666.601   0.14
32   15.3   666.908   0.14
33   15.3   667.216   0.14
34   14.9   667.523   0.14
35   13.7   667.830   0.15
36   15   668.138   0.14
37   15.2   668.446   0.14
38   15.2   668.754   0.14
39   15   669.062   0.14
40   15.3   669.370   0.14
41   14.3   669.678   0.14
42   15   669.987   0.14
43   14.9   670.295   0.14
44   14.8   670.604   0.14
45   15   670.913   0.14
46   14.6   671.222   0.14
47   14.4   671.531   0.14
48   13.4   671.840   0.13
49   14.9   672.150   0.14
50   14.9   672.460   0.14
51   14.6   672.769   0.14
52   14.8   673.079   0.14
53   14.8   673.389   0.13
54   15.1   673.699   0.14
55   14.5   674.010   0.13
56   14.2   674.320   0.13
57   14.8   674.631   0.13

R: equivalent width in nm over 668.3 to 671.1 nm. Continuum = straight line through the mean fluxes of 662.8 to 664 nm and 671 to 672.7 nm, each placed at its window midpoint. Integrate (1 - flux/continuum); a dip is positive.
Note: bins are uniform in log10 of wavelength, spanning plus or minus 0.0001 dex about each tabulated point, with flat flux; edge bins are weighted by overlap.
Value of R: -0.07 nm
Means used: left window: 14.9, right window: 14.5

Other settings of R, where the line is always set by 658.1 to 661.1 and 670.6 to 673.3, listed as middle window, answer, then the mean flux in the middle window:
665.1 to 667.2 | -0.05 nm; 15.1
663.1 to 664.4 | -0.01 nm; 14.9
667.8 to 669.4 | -0.03 nm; 15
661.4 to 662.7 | -0.04 nm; 15.4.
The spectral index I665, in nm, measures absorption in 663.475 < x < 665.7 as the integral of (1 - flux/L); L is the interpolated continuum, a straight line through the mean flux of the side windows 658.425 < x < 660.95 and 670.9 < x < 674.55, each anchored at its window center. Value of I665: -0.05 nm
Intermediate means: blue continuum 14.9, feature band 15.1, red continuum 14.6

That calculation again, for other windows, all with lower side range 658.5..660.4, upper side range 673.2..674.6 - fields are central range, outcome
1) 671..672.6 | 0.03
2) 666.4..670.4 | -0.04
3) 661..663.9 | -0.05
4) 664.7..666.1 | -0.04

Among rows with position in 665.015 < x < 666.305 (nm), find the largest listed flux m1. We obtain 15.4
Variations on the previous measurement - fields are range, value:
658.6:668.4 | 15.7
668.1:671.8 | 15.3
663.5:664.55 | 15.2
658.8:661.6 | 15.5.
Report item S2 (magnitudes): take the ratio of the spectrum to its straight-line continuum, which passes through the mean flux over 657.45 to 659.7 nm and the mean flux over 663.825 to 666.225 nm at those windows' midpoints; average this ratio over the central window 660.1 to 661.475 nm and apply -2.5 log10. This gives 0.00 mag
